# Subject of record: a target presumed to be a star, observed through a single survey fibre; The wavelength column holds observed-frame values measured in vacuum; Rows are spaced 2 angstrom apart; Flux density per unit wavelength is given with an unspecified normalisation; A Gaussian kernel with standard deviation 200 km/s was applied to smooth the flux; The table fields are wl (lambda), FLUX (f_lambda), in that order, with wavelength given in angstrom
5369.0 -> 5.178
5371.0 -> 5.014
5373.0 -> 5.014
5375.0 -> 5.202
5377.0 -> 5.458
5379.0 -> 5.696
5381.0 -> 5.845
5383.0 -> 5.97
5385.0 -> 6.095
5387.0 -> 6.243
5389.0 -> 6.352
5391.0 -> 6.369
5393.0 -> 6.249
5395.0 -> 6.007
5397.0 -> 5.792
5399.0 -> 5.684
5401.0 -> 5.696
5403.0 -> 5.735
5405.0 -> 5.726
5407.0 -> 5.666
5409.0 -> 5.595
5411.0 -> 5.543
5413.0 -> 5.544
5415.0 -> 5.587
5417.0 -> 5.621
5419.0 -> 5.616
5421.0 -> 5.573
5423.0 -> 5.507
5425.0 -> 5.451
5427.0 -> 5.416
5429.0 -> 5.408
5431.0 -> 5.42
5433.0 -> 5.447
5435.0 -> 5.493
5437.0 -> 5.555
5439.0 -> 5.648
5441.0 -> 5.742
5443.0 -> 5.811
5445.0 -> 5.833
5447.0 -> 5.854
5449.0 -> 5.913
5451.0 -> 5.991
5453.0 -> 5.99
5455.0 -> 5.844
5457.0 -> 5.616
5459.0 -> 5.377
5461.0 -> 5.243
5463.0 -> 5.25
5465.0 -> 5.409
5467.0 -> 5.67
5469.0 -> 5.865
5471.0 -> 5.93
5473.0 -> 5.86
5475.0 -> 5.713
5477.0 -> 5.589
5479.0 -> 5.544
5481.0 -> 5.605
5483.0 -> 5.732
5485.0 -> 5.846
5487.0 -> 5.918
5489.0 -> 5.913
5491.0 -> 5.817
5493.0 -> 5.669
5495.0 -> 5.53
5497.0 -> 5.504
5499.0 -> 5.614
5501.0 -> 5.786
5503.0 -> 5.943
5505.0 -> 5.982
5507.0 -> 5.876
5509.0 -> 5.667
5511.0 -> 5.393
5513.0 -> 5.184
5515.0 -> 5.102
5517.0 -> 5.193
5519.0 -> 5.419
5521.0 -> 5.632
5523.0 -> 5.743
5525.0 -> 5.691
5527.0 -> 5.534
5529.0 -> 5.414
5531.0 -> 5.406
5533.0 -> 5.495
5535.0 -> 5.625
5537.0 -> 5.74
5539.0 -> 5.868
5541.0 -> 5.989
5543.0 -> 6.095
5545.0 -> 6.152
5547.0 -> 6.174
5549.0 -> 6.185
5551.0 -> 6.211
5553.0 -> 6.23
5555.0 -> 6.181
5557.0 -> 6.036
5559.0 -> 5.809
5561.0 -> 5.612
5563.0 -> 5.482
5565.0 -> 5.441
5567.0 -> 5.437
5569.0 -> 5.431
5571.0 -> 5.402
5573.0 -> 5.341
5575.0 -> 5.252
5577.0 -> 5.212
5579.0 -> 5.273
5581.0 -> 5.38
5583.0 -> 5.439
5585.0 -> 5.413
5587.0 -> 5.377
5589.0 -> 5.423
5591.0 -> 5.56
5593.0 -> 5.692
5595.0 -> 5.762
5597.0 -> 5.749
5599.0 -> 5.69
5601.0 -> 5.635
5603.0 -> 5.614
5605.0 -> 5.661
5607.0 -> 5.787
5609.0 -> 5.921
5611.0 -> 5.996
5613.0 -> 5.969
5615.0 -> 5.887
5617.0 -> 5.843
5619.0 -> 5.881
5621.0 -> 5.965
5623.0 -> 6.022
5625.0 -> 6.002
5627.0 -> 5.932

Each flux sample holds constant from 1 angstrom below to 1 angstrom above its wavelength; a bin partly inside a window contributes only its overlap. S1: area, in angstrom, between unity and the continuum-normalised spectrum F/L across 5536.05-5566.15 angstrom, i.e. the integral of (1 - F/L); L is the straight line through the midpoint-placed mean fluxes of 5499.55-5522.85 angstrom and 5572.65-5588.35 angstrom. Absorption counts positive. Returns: -2.8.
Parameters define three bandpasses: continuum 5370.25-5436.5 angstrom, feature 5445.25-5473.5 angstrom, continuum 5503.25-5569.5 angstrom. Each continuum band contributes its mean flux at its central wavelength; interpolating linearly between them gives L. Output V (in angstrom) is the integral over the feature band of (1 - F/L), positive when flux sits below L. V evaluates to -0.1 angstrom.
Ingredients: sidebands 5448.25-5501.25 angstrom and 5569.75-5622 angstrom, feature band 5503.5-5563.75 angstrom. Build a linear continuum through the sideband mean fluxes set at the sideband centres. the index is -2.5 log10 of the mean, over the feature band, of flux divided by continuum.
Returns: -0.02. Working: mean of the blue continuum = 5.69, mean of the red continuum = 5.62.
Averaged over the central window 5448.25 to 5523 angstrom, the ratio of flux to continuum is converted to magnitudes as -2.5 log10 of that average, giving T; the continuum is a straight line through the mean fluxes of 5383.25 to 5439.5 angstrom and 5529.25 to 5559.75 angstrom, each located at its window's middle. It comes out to 0.04 mag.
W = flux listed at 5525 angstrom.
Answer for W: 5.691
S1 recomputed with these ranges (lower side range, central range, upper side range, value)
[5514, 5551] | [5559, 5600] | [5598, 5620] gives 2.07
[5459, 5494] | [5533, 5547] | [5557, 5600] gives -0.85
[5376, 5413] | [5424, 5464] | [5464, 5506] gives 1.23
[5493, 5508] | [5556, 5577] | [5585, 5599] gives 0.45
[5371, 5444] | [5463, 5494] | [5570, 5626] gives -0.30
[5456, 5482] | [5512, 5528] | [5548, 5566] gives 0.94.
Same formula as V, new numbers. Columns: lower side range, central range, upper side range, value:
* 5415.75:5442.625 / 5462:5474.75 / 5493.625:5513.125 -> -0.1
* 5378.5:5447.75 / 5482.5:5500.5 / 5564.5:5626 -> -0.1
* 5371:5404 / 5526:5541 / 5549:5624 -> 0.3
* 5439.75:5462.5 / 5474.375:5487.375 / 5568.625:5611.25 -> 0.0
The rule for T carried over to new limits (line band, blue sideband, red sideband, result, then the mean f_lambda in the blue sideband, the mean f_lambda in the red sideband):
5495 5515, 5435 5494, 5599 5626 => 0.024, 5.71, 5.85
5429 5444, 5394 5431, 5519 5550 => 0.014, 5.61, 5.77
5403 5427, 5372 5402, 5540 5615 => 0.046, 5.84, 5.71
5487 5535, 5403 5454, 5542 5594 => 0.011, 5.64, 5.66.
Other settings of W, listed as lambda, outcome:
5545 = 6.152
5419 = 5.616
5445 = 5.833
